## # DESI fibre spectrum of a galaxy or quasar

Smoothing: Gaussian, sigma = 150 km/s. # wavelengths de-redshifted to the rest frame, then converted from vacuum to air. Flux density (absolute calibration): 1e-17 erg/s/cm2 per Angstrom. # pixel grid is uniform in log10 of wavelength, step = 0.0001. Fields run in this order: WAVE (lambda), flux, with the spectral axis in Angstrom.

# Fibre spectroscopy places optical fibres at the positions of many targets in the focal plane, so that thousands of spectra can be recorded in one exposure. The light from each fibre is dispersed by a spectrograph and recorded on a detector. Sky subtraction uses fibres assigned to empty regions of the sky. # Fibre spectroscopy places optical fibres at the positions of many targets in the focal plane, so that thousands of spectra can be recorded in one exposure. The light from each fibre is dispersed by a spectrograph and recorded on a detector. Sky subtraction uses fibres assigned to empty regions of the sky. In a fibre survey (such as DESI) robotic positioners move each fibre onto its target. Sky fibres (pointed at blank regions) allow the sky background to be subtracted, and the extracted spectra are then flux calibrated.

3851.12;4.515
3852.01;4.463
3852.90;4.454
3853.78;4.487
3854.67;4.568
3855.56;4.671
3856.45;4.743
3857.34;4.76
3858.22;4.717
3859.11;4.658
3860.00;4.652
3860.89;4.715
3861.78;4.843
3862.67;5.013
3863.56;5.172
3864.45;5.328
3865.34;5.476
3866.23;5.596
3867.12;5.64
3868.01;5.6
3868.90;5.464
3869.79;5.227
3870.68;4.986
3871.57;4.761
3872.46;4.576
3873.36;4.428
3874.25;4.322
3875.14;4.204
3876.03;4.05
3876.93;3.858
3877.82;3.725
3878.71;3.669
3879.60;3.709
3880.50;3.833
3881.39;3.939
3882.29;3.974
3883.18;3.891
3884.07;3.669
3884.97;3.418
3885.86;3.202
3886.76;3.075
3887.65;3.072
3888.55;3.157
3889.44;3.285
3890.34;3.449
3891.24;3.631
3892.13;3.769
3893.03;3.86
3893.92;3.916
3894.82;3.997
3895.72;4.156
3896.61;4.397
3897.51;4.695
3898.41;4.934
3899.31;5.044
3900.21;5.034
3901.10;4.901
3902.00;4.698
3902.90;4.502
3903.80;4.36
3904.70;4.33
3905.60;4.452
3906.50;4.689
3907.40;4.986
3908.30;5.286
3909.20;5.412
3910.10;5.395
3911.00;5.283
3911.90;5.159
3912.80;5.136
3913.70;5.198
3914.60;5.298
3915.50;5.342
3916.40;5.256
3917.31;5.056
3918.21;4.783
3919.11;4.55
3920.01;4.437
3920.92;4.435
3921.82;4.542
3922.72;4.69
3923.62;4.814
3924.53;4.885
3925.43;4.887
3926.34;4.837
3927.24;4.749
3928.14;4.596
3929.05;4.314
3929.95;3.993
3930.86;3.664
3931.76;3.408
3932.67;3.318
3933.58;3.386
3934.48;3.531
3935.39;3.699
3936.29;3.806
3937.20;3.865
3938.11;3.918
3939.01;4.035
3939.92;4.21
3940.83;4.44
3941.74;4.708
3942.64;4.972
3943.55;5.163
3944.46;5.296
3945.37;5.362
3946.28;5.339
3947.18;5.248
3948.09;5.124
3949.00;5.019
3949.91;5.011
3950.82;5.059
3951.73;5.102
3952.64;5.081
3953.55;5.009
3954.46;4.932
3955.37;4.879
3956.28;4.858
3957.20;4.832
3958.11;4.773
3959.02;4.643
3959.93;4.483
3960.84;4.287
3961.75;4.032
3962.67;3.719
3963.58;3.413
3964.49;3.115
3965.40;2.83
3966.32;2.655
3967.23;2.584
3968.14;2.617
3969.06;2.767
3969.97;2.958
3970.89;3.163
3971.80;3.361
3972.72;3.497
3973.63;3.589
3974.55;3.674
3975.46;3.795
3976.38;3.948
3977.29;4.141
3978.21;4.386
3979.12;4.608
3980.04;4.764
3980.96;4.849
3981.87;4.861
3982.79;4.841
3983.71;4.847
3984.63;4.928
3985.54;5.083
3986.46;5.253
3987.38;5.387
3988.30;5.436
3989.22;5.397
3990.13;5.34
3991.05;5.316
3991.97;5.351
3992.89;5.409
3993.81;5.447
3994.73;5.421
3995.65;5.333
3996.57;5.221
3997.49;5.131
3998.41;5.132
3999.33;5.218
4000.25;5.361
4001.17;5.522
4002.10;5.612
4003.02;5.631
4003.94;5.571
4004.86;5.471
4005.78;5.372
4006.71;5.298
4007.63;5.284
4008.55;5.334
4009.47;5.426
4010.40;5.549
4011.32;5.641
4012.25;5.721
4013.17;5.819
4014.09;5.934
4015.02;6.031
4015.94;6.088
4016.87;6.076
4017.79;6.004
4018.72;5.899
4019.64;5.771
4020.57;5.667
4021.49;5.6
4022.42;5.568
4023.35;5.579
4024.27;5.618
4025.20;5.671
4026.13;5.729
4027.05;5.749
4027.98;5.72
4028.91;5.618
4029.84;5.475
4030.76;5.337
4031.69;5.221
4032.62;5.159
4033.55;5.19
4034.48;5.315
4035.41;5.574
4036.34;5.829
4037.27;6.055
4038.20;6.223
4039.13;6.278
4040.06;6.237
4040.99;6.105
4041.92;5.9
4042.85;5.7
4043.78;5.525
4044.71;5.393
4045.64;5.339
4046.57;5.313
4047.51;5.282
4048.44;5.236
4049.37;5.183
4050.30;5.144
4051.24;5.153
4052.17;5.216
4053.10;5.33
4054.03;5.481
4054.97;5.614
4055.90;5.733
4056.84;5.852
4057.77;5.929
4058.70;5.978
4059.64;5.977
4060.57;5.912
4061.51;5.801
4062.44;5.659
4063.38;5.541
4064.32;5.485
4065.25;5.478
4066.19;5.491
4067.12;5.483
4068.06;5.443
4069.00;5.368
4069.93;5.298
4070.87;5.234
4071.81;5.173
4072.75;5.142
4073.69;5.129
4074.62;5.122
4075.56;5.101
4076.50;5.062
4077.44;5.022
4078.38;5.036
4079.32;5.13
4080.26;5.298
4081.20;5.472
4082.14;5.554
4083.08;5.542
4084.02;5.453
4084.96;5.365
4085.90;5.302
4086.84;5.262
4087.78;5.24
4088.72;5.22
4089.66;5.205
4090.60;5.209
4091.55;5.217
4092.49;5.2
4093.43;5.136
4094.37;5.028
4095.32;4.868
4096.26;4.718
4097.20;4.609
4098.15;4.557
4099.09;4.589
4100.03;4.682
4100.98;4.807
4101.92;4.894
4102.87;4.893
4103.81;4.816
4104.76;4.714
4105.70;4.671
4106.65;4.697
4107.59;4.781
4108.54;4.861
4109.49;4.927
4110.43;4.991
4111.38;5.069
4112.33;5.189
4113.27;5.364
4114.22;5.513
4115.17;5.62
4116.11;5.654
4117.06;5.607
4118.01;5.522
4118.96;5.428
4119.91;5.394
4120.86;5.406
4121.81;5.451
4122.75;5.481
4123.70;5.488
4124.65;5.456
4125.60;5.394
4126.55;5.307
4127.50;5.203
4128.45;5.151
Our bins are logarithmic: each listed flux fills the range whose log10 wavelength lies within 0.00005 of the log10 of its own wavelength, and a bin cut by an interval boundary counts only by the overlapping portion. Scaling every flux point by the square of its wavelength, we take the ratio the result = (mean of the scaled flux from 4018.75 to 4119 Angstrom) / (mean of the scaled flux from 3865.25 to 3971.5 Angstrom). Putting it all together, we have 1.32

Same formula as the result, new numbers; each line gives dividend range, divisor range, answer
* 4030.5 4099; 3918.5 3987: 1.33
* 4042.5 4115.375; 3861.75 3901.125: 1.35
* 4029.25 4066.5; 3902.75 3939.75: 1.31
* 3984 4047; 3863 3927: 1.31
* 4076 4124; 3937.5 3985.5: 1.28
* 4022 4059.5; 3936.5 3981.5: 1.37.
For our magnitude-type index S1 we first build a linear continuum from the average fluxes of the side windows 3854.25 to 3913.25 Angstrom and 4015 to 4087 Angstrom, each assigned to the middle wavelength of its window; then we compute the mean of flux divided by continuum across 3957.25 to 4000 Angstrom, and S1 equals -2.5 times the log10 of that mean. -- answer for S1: 0.162 mag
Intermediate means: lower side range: 4.47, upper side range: 5.54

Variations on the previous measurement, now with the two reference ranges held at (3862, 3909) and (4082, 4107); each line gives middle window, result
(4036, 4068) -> -0.158 mag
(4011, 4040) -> -0.192 mag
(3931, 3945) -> 0.104 mag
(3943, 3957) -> -0.119 mag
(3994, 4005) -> -0.144 mag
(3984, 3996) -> -0.136 mag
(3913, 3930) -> -0.076 mag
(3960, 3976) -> 0.355 mag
